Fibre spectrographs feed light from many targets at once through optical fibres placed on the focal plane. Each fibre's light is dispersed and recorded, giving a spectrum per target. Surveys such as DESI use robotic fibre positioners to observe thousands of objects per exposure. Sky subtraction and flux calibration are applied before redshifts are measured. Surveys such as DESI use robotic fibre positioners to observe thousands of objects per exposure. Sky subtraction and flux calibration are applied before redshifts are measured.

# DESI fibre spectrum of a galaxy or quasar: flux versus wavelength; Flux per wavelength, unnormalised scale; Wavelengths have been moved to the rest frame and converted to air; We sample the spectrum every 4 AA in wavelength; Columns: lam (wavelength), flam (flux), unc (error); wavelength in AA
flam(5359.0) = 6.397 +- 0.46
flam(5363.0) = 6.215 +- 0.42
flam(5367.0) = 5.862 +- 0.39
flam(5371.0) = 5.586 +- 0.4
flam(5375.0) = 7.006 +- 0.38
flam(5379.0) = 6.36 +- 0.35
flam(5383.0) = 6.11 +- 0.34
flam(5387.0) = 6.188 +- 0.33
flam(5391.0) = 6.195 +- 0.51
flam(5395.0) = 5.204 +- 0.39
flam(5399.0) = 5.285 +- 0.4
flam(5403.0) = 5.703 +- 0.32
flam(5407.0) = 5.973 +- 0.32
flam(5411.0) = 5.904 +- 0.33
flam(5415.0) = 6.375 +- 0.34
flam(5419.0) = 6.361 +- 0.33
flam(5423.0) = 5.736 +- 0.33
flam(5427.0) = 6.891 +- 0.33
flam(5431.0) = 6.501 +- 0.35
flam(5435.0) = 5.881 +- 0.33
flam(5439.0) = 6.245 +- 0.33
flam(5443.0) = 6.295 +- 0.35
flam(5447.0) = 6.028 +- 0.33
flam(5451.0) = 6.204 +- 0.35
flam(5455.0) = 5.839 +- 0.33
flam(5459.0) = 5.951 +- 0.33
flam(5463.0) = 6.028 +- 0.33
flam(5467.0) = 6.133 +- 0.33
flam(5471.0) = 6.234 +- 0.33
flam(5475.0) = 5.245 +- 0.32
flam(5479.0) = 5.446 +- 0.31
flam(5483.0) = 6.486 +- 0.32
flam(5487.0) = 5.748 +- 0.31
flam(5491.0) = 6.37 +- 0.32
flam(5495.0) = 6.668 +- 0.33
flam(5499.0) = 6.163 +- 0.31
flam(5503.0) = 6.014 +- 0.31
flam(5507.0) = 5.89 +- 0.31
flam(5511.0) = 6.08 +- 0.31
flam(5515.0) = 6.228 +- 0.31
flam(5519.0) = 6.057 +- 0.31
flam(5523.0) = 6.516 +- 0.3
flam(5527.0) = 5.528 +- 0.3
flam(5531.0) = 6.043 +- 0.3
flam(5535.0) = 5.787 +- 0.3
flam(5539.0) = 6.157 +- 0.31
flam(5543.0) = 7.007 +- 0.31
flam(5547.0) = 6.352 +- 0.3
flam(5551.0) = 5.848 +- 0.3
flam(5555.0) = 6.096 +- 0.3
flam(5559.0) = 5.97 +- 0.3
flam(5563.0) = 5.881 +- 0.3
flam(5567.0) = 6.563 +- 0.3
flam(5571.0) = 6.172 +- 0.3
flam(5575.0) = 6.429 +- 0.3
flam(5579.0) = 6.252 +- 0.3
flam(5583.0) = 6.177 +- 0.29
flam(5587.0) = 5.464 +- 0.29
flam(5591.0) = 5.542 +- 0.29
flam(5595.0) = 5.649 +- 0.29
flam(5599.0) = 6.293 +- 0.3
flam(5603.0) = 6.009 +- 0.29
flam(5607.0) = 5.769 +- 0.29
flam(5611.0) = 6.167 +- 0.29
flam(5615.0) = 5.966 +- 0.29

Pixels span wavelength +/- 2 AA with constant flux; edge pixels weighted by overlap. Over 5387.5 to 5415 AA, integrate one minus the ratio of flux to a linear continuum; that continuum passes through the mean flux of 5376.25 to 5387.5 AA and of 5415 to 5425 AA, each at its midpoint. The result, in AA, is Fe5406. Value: 1.8 AA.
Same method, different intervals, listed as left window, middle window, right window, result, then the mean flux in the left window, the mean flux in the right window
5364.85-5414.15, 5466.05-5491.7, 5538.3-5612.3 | 0.4 AA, 5.96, 6.09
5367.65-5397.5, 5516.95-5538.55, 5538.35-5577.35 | 0.8 AA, 6.07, 6.25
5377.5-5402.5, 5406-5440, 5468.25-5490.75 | -2.0 AA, 5.87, 5.88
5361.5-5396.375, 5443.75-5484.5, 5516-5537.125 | 0.5 AA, 6.09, 6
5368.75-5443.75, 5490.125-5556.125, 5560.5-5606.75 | -1.2 AA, 6.09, 6.03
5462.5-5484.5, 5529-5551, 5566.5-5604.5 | -0.9 AA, 5.91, 6.04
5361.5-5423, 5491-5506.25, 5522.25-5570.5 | -0.4 AA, 6.01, 6.14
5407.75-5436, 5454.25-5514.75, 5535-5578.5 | 2.0 AA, 6.24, 6.23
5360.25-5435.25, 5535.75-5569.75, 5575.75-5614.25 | -1.4 AA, 6.08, 5.94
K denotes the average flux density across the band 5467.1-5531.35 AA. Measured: 6.05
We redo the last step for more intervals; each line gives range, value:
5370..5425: 6.01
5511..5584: 6.17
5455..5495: 5.99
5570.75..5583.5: 6.28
